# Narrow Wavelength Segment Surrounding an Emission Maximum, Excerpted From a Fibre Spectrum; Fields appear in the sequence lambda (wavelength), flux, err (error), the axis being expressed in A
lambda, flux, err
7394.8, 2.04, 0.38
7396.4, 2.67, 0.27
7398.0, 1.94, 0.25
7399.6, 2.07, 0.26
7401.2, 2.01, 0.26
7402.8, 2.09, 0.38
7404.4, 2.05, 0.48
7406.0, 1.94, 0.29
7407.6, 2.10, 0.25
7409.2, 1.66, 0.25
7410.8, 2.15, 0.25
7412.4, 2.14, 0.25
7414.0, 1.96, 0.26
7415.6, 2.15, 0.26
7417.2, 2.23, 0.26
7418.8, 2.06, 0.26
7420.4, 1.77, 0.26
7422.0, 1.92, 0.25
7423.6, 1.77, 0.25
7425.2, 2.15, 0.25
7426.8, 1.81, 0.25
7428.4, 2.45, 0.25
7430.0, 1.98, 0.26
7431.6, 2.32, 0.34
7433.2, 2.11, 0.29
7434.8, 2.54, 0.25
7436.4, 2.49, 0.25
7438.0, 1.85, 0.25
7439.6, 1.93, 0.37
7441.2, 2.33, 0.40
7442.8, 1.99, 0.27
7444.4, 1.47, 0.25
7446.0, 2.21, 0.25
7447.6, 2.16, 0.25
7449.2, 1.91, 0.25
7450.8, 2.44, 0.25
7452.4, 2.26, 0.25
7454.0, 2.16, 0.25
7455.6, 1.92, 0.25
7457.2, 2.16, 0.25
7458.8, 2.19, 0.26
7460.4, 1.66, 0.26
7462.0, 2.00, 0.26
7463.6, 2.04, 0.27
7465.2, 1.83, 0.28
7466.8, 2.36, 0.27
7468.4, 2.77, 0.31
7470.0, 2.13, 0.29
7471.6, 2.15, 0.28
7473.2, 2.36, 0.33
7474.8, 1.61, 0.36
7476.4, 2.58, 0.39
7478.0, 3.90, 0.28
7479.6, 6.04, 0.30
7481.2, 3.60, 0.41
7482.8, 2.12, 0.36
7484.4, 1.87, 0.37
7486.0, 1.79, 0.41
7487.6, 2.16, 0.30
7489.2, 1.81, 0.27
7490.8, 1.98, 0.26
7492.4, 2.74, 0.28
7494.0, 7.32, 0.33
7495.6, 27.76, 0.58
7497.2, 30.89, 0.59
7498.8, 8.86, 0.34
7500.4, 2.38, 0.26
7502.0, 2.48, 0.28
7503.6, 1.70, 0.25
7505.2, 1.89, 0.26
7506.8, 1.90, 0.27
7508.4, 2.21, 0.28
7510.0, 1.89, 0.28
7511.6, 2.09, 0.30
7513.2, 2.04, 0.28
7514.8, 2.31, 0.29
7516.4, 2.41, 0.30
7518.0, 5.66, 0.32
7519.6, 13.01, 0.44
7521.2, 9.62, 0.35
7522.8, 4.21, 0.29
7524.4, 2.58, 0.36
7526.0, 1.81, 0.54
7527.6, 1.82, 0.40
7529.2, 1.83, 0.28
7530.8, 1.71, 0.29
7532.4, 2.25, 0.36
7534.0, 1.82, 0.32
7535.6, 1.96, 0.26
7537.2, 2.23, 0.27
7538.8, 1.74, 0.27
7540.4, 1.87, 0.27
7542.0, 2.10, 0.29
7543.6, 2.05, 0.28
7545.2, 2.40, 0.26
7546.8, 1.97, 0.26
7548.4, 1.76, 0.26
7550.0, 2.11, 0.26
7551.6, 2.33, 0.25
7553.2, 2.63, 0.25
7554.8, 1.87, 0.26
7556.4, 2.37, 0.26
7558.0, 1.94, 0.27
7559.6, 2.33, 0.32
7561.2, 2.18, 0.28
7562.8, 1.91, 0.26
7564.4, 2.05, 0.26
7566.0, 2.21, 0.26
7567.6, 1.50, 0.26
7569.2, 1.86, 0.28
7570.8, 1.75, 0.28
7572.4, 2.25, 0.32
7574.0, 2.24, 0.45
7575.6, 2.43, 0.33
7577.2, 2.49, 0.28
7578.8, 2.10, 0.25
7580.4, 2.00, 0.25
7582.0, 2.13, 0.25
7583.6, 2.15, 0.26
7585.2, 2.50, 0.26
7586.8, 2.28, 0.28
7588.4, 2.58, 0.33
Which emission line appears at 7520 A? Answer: [N II] 6583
